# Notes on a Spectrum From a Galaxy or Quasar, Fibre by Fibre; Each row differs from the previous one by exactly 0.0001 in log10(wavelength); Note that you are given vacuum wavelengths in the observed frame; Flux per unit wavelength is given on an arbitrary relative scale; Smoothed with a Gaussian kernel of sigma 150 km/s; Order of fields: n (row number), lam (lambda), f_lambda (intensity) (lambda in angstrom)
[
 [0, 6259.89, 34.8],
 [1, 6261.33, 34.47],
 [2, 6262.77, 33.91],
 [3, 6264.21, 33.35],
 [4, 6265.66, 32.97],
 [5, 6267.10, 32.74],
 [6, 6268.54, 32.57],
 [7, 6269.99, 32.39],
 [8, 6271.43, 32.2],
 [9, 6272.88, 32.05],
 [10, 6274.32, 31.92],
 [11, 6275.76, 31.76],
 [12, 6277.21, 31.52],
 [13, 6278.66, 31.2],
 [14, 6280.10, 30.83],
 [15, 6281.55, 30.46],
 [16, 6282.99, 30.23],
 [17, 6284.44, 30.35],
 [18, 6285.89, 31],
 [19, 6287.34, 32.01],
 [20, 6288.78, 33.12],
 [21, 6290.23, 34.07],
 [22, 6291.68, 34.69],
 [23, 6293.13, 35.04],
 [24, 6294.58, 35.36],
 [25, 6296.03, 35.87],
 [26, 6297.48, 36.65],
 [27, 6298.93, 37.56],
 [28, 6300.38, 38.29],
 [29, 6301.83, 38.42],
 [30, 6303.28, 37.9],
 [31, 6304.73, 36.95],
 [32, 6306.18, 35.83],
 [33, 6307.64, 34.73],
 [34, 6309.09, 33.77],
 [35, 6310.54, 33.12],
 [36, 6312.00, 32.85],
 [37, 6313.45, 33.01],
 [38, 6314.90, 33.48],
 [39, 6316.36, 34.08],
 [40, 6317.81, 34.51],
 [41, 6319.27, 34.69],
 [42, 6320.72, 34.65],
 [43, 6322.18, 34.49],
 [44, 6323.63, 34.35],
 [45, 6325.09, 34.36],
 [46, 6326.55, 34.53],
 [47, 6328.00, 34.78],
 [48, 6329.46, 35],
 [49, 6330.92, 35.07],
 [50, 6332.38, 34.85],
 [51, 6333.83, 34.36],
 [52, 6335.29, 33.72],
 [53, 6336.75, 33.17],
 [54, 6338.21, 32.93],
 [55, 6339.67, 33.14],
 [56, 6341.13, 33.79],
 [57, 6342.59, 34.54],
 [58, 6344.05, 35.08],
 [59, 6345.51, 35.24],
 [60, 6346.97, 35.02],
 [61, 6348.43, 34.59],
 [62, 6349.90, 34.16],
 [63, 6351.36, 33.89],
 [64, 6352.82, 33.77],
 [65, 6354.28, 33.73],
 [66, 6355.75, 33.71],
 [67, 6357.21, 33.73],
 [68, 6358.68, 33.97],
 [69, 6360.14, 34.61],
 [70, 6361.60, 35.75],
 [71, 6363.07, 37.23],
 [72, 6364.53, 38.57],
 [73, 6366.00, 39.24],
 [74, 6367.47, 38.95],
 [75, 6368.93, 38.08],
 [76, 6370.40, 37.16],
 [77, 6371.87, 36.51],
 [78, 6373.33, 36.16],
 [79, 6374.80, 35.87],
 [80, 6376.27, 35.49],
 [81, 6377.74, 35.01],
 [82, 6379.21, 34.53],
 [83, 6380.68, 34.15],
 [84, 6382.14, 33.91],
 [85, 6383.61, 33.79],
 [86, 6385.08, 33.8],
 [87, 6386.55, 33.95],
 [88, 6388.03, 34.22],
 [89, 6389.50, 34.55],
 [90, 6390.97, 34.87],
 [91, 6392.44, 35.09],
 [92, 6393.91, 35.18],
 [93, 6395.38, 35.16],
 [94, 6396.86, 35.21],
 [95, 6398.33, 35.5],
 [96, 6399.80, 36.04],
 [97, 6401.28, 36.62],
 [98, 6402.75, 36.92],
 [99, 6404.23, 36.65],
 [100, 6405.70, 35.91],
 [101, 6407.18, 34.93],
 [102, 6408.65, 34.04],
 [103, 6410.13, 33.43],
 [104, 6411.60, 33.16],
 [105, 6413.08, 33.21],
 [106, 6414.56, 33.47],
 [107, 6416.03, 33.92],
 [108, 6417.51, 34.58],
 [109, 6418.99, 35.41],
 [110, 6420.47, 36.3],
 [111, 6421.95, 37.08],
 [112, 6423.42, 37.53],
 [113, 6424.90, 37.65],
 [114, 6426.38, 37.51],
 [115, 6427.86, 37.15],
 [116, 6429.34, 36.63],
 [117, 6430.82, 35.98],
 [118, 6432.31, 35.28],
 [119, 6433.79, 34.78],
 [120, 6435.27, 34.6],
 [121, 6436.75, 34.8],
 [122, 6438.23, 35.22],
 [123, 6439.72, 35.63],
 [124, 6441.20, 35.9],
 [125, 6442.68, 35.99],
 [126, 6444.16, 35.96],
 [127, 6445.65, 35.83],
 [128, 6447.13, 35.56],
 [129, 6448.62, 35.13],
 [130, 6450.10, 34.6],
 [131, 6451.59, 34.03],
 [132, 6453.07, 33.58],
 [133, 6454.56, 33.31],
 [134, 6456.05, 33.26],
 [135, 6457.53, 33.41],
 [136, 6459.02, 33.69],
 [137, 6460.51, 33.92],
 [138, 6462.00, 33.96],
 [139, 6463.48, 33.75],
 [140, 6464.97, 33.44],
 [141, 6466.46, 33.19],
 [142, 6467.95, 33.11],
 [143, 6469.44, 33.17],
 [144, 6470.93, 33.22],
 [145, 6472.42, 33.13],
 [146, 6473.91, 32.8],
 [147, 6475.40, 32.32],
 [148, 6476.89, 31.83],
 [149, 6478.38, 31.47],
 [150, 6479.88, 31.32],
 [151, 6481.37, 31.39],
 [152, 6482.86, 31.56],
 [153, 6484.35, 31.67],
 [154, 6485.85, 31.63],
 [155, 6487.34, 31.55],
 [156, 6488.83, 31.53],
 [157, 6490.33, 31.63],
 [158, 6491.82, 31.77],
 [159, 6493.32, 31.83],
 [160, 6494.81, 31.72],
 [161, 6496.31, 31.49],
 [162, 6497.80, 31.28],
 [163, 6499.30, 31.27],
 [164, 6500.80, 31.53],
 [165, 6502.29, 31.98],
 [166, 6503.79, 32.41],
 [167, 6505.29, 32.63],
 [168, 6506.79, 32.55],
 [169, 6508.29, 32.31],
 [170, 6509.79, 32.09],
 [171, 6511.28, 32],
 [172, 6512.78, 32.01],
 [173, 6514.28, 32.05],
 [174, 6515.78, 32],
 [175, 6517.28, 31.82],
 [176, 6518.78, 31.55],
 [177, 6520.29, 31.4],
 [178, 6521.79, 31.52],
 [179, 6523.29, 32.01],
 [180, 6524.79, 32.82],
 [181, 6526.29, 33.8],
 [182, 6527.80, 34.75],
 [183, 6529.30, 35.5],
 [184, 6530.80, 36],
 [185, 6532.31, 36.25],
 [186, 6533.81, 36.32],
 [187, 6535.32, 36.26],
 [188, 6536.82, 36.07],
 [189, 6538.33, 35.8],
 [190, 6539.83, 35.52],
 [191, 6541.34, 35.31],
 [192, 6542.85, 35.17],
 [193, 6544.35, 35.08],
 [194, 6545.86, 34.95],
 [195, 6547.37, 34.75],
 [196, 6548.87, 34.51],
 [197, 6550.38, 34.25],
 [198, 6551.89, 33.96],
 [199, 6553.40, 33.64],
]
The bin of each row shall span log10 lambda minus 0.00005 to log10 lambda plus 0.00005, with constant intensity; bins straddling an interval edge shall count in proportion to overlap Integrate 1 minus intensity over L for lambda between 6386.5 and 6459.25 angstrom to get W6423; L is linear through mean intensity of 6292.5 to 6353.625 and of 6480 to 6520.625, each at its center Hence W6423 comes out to -4.6 angstrom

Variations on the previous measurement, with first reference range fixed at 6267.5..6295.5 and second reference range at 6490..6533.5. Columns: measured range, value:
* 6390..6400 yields -0.87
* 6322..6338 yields -1.01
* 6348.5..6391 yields -3.82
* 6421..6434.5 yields -1.74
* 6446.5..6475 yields -1.05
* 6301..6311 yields -1.12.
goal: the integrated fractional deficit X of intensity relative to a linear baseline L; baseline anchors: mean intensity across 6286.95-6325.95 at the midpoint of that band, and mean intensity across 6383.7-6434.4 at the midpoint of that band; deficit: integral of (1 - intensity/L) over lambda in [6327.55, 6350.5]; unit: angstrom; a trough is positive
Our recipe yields 0.49 angstrom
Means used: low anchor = 35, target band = 34.3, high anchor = 35.3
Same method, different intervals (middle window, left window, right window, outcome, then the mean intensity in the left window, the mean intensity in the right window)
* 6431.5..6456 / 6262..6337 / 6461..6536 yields -1.5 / 33.9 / 32.6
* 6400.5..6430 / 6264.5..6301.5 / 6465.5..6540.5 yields -2.4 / 33.1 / 32.7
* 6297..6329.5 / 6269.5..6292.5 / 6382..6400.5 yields -2.4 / 31.9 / 34.7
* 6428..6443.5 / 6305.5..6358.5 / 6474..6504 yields -1.4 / 34.2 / 31.7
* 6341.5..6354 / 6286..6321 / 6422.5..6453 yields 0.3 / 35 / 35.8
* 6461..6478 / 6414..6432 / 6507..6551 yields 1.0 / 36.1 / 33.9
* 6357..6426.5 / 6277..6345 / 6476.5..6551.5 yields -3.7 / 34.2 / 33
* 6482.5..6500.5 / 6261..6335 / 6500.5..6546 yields 1.1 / 33.9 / 33.6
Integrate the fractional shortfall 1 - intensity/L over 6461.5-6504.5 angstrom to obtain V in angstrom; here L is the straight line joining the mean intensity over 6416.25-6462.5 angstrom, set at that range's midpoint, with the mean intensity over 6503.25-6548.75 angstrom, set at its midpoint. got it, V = 2.9 angstrom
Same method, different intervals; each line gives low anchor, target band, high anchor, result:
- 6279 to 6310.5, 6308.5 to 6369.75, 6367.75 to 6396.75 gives 0.2 angstrom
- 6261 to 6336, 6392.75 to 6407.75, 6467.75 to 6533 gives -1.2 angstrom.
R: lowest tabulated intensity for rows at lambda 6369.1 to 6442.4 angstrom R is 33.16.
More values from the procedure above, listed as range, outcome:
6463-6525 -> 31.27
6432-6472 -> 33.11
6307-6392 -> 32.85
